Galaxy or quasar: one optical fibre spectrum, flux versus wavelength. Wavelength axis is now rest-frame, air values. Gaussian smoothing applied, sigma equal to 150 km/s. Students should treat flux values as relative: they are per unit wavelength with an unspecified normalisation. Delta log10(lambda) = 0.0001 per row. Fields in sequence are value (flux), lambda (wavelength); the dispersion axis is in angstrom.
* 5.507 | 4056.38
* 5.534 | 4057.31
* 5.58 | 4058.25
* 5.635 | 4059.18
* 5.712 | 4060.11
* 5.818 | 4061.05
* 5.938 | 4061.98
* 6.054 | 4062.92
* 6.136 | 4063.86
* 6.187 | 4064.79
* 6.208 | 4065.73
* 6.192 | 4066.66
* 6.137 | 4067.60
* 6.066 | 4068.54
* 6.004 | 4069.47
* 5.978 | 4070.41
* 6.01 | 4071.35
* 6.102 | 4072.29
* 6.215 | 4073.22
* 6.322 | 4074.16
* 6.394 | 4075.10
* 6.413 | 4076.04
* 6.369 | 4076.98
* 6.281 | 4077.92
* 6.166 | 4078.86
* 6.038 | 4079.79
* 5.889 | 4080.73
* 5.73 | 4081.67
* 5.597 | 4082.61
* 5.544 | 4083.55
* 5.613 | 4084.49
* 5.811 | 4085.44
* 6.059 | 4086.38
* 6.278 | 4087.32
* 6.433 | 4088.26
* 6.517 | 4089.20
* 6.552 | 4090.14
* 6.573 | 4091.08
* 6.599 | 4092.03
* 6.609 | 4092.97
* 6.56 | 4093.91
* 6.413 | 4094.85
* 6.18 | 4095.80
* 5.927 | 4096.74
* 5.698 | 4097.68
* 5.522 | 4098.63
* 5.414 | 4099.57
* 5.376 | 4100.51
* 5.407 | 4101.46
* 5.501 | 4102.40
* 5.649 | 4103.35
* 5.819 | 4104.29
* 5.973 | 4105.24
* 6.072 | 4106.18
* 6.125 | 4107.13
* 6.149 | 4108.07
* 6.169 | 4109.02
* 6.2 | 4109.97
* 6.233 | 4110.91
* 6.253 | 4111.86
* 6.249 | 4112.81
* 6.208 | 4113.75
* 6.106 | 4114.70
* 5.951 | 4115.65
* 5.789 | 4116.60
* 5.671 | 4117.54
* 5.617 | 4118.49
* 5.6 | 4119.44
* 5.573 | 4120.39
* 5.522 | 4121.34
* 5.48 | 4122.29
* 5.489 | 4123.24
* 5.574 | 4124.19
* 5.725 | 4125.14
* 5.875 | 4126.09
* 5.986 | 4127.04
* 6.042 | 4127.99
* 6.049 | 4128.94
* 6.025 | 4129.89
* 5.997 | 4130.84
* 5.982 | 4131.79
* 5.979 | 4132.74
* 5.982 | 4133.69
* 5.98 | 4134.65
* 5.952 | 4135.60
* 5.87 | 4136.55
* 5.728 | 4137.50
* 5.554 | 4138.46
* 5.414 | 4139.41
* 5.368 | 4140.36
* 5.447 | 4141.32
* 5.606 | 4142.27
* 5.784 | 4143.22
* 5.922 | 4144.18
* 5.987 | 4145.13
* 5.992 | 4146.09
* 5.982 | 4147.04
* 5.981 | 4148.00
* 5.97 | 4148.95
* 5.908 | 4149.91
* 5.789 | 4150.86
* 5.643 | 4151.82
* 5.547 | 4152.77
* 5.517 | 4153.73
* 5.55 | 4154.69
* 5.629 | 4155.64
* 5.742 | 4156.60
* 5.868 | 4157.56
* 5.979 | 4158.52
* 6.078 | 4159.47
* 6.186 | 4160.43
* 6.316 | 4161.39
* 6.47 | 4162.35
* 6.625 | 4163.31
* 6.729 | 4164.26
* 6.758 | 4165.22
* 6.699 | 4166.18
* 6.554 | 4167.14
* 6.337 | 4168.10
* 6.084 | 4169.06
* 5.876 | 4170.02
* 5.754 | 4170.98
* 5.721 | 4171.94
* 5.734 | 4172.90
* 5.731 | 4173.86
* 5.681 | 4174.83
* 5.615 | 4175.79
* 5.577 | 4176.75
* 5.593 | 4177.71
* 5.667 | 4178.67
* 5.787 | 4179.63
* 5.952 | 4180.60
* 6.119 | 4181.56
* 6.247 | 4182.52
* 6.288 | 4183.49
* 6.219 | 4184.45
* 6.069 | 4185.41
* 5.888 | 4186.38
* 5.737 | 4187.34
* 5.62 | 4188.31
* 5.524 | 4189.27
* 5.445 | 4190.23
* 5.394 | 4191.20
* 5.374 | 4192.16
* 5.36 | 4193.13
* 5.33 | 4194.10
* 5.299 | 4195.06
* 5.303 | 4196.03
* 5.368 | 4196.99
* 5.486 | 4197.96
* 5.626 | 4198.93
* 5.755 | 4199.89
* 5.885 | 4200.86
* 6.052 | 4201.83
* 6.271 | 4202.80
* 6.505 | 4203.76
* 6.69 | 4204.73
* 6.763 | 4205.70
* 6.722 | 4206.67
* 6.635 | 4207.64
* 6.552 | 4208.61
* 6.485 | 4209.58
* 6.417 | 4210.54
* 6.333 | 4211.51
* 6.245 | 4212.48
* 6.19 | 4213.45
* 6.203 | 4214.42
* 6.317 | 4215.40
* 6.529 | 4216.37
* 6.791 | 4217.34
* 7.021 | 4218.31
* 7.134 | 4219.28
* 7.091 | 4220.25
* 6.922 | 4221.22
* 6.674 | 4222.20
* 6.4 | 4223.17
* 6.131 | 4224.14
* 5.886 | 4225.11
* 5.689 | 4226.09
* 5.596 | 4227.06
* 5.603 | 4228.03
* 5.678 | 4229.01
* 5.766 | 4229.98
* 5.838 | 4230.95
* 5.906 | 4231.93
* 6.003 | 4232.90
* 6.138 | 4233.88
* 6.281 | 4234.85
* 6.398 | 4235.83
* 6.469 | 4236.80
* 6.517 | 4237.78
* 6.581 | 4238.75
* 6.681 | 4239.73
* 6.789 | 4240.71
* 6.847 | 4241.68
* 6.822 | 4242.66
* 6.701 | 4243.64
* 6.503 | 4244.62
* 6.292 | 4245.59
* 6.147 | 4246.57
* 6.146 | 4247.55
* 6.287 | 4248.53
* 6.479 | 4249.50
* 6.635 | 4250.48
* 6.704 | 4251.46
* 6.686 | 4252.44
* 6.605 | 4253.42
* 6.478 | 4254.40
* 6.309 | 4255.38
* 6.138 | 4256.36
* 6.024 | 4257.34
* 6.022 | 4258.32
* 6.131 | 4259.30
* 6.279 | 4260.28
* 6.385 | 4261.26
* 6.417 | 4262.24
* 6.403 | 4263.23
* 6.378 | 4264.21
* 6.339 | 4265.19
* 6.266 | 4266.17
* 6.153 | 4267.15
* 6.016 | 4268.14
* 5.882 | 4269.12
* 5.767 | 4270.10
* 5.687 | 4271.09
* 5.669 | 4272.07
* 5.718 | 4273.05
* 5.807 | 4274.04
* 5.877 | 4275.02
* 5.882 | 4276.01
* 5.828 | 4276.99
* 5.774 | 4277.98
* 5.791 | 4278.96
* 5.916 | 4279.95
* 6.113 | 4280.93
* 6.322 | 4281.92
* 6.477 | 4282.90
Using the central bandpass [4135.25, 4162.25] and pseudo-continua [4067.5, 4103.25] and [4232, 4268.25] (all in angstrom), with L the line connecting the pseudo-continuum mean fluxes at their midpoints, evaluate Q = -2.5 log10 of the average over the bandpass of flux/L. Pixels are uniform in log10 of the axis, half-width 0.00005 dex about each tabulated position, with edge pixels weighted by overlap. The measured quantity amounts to 0.07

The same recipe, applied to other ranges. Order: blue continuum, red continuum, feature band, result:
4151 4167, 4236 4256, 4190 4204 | 0.12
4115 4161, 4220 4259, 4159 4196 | 0.01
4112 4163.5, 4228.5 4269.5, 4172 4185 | 0.03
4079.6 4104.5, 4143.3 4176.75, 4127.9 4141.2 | 0.03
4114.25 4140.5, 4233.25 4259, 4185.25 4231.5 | 0.03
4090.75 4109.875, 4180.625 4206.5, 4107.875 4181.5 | 0.00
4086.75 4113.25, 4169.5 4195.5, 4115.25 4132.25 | 0.04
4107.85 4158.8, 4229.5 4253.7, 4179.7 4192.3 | 0.05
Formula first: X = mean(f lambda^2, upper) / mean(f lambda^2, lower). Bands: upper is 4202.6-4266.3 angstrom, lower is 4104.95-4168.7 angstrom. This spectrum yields 1.13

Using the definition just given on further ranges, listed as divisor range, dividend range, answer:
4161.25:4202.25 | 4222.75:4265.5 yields 1.10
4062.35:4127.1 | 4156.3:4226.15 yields 1.07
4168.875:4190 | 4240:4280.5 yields 1.11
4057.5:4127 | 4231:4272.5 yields 1.14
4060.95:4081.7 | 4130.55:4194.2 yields 1.00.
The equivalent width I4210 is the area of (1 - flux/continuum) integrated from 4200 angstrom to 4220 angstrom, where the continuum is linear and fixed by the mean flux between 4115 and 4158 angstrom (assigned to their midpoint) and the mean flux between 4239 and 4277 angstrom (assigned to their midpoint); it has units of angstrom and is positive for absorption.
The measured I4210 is -1.3 angstrom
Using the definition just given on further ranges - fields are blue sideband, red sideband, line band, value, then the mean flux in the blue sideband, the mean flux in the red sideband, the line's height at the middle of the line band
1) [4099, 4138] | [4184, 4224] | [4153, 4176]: -0.2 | 5.86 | 6.14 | 6.01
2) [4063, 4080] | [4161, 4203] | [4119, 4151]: 1.1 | 6.18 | 5.88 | 6.01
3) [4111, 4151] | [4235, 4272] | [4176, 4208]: 1.2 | 5.84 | 6.35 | 6.09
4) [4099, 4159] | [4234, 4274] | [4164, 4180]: 0.0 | 5.82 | 6.32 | 5.99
